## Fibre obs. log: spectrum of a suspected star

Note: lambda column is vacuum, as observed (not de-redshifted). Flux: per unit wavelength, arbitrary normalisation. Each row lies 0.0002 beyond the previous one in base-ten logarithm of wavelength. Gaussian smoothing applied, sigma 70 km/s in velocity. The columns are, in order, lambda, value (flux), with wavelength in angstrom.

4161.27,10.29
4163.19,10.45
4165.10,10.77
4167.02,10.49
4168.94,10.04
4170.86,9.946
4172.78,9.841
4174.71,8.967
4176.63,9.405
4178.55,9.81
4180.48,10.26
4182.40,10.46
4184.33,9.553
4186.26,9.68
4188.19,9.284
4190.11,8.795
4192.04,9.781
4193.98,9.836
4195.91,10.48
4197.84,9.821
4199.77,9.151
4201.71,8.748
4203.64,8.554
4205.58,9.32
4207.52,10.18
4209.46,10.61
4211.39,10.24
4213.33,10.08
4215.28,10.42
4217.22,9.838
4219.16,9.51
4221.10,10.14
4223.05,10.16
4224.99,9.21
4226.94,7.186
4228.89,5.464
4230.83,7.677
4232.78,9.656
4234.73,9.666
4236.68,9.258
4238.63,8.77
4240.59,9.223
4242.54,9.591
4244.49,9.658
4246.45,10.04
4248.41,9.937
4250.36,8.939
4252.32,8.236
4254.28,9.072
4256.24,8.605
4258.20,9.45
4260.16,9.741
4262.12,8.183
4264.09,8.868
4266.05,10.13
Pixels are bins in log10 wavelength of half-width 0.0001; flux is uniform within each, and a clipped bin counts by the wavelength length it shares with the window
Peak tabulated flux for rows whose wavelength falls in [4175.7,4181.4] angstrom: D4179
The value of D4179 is 10.26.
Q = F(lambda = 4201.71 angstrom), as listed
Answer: 8.748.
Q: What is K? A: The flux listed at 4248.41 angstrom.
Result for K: 9.937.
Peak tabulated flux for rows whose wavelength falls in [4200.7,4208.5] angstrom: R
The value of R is 10.18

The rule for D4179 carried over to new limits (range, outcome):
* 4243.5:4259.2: 10.04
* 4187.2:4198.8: 10.48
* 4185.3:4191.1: 9.68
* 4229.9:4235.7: 9.666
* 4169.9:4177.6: 9.946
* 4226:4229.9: 7.186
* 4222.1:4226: 10.16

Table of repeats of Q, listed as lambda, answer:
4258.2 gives 9.45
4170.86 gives 9.946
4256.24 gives 8.605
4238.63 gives 8.77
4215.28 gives 10.42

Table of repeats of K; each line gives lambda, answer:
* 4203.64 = 8.554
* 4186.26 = 9.68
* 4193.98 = 9.836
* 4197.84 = 9.821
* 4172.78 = 9.841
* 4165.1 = 10.77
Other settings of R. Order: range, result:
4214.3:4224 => 10.42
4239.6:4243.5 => 9.591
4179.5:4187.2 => 10.46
